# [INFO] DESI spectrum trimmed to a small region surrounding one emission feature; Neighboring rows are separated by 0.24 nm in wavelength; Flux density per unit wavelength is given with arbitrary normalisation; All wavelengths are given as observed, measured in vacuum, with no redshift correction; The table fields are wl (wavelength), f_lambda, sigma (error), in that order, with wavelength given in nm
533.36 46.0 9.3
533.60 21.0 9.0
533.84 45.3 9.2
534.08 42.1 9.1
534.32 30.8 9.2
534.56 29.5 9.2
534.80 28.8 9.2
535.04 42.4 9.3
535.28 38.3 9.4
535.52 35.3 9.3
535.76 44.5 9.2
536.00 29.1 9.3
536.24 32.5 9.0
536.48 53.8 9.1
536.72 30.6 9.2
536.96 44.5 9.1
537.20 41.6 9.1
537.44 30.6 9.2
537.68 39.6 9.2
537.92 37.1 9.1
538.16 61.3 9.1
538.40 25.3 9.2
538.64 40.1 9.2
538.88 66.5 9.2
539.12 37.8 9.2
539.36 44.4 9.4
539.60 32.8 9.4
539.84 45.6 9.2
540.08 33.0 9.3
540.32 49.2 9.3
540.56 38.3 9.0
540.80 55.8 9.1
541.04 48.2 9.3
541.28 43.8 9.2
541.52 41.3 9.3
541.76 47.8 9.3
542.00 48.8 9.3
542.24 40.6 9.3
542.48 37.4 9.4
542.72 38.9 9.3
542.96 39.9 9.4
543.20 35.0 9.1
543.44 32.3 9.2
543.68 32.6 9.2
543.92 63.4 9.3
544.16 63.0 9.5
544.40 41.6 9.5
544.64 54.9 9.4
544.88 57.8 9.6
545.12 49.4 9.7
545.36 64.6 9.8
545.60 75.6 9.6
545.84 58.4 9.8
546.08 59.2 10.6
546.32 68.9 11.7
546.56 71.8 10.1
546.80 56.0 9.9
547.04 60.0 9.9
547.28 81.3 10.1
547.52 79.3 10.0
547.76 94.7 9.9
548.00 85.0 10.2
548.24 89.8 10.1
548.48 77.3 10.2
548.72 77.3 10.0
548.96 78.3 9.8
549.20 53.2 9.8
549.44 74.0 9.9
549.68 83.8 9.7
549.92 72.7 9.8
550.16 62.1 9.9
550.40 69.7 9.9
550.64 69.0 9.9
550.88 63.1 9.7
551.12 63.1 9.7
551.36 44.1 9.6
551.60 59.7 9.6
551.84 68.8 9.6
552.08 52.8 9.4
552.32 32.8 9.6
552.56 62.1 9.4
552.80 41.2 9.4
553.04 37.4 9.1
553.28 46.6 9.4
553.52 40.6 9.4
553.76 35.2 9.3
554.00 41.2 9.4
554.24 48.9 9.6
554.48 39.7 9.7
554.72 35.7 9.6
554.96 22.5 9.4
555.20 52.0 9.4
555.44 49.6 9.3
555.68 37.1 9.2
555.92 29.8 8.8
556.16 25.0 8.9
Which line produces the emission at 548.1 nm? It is Mg II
